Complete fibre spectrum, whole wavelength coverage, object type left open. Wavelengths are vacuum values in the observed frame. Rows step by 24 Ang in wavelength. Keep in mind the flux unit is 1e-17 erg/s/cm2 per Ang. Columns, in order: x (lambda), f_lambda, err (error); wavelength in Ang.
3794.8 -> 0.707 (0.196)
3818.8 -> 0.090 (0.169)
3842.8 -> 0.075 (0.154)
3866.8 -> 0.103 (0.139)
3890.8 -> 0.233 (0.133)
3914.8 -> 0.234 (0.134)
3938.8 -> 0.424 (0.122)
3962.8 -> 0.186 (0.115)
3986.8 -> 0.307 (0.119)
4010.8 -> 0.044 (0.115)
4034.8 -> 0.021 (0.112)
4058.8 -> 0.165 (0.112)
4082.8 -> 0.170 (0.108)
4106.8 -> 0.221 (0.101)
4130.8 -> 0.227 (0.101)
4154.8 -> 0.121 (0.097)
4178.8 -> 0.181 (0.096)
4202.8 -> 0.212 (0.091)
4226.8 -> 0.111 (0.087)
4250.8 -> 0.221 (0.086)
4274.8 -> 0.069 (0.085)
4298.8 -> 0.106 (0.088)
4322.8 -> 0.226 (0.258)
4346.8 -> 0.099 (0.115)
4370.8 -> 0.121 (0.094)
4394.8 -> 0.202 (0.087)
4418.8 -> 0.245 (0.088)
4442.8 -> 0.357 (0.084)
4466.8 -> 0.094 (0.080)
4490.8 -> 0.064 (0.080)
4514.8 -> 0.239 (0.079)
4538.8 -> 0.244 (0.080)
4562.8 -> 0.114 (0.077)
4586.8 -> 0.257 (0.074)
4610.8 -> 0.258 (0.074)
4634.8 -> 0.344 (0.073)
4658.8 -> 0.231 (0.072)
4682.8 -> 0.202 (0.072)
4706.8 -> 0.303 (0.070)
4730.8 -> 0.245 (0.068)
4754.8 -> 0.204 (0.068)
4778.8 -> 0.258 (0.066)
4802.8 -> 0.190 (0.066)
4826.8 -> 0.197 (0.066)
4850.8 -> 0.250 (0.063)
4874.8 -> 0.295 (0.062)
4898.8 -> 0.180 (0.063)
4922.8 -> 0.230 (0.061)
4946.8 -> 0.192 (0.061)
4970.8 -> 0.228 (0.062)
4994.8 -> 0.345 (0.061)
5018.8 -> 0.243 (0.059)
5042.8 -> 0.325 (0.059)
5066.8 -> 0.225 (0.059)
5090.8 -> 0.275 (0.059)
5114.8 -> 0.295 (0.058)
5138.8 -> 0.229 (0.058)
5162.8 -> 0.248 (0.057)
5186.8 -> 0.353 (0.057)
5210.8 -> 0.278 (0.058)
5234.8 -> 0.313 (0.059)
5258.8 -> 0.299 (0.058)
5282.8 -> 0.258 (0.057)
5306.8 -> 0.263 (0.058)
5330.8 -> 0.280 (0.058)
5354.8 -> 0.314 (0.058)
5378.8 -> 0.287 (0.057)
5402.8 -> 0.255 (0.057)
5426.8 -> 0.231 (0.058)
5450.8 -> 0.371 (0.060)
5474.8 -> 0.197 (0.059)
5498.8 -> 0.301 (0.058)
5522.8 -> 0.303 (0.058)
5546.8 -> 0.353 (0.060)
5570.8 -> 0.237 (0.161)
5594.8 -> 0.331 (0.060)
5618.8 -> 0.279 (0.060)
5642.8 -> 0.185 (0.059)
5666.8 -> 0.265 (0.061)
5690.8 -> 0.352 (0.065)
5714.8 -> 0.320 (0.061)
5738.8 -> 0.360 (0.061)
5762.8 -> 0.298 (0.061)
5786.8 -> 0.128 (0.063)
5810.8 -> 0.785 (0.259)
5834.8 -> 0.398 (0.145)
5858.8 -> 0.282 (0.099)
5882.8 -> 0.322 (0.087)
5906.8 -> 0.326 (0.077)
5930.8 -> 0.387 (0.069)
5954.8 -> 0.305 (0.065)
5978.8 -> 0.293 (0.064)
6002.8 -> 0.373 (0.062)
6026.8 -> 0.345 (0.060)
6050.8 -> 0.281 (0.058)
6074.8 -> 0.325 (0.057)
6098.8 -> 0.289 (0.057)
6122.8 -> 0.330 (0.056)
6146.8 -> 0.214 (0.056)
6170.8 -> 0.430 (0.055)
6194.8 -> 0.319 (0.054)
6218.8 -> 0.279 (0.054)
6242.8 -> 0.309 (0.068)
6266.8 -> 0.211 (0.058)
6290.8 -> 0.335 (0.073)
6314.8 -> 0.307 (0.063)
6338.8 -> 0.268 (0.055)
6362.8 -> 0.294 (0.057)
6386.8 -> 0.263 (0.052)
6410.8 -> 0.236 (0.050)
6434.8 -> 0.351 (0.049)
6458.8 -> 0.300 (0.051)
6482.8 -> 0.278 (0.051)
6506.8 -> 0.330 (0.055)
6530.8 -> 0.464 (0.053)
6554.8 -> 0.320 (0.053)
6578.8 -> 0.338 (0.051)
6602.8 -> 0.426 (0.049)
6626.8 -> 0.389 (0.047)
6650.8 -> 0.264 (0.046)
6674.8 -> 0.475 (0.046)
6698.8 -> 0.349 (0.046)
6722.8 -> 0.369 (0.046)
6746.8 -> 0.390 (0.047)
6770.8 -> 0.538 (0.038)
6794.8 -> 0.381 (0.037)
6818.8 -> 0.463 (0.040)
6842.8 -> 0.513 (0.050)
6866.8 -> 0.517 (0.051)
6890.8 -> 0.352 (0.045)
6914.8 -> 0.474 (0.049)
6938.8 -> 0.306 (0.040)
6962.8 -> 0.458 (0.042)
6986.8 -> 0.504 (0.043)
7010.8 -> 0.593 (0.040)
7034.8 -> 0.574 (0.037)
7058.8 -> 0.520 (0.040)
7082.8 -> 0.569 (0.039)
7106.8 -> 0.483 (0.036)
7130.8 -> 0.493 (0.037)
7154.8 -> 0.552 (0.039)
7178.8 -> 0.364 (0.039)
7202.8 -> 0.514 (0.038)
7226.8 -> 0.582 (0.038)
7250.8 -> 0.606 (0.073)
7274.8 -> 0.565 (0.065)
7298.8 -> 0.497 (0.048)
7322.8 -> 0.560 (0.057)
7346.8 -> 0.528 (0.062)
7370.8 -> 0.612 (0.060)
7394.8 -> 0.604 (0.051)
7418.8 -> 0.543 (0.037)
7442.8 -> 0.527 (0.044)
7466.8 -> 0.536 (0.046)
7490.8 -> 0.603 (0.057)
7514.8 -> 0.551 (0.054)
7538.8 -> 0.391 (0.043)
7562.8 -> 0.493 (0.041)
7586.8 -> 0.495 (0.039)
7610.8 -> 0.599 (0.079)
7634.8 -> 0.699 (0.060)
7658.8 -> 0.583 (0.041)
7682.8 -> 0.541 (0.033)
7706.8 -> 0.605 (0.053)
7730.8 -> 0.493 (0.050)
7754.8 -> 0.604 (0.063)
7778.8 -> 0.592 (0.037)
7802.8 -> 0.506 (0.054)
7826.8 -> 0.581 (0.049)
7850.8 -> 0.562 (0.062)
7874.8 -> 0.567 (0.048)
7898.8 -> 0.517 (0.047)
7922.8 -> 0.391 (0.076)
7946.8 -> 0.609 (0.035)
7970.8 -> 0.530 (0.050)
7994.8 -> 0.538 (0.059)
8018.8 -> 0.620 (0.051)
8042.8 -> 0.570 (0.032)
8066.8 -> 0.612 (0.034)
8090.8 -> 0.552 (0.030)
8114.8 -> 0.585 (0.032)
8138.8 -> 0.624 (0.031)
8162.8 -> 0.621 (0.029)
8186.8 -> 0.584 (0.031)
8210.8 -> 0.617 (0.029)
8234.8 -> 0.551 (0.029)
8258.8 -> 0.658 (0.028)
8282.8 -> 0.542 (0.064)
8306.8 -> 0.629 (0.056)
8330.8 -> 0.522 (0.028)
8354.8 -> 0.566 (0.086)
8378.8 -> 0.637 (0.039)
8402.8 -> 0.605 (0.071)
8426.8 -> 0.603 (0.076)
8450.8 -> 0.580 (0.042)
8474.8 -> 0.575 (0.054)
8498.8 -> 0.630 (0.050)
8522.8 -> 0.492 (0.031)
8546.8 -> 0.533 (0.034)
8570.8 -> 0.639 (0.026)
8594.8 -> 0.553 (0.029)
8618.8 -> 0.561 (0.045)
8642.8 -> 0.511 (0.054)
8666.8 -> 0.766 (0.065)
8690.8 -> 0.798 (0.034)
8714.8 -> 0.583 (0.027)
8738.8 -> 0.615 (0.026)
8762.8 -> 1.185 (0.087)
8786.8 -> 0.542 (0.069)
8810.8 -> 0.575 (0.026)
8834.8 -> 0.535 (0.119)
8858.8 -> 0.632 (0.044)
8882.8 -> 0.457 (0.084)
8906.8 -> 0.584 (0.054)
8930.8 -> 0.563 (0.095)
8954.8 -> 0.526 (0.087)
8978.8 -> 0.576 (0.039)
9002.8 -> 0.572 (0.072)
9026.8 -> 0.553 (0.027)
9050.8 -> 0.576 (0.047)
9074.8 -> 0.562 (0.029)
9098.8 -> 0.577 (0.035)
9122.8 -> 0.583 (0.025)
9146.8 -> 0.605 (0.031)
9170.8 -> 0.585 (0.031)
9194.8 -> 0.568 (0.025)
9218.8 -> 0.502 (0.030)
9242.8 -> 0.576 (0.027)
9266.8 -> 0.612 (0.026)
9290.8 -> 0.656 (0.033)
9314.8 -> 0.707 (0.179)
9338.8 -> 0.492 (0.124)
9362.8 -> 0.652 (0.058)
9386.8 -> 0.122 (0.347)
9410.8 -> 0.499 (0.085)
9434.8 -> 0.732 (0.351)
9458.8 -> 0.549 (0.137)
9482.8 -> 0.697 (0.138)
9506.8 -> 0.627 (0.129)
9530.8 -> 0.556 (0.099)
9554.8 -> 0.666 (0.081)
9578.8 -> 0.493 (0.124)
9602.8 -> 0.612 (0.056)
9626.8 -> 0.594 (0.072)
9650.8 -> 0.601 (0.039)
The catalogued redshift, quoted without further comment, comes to 0.75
